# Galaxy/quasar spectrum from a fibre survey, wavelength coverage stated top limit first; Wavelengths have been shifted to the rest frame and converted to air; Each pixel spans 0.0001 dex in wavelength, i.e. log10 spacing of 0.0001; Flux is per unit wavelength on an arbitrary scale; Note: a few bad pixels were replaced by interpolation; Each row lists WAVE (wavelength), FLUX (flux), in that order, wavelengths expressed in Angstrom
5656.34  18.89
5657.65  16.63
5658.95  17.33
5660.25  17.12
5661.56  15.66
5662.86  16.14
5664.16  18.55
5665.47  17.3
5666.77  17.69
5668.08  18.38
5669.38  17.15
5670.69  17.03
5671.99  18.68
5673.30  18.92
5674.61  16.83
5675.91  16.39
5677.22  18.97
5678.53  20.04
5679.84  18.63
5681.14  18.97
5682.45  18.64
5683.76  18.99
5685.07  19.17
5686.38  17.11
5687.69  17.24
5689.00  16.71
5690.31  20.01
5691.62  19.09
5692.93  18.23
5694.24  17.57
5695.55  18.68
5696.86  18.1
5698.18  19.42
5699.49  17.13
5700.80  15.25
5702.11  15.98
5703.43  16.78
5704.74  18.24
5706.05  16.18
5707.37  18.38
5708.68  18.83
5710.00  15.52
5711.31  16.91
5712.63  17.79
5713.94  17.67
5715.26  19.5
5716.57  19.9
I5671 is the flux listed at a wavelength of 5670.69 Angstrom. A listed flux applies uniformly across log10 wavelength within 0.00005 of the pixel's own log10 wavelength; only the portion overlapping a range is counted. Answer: 17.03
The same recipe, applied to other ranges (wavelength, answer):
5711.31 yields 16.91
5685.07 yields 19.17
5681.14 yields 18.97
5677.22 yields 18.97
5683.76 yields 18.99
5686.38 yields 17.11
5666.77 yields 17.69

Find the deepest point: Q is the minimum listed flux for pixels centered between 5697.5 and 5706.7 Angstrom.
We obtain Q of 15.25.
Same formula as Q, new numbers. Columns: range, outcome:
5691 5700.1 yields 17.13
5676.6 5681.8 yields 18.63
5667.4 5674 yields 17.03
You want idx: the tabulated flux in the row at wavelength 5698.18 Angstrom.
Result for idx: 19.42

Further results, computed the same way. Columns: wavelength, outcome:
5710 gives 15.52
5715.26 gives 19.5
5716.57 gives 19.9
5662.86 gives 16.14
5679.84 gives 18.63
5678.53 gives 20.04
